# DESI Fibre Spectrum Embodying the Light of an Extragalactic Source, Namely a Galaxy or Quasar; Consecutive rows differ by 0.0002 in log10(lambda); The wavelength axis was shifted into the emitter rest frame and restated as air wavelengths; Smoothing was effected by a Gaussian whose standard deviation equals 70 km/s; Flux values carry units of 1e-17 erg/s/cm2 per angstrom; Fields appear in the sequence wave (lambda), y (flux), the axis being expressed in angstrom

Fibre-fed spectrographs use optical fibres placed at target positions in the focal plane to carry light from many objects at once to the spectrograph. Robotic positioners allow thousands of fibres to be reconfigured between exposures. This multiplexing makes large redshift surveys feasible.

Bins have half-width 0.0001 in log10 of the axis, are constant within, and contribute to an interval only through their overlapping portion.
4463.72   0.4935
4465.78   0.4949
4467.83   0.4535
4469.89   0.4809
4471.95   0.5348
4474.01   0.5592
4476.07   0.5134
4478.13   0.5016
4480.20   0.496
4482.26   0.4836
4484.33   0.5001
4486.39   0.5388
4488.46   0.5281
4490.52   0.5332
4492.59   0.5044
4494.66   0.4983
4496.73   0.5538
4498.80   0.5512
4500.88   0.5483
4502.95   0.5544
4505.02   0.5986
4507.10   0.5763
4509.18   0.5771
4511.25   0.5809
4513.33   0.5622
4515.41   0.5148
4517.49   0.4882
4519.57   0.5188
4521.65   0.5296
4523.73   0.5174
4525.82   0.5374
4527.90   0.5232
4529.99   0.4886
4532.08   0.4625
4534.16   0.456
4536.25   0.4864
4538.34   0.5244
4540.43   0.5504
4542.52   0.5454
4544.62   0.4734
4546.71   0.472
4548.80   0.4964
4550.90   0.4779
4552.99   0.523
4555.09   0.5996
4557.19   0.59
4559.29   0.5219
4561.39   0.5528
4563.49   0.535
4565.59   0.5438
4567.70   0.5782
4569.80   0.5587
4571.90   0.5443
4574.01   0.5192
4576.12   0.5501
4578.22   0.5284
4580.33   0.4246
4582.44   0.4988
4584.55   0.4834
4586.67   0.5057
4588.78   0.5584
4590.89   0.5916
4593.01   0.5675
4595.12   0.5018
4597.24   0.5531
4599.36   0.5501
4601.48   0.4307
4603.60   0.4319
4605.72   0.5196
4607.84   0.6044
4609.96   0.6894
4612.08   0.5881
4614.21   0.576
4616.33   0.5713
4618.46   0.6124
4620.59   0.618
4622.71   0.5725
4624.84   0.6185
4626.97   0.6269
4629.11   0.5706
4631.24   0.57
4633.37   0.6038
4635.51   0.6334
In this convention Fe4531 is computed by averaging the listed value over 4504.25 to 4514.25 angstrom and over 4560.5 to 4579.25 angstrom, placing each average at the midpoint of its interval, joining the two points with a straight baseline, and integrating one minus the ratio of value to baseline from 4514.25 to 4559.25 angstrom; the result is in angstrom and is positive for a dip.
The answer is 4.0 angstrom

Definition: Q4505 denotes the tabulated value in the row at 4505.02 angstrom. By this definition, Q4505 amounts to 0.5986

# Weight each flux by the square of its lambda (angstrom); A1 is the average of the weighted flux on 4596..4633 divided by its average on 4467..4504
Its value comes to 1.16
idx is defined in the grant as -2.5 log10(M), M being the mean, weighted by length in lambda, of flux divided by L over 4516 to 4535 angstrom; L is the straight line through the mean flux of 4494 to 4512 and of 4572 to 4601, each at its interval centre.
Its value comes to 0.098 mag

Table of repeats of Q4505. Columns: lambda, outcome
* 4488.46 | 0.5281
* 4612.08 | 0.5881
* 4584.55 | 0.4834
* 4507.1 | 0.5763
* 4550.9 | 0.4779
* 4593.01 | 0.5675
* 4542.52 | 0.5454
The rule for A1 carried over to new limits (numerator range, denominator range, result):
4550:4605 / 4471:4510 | 1.03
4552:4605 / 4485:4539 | 1.03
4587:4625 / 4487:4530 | 1.09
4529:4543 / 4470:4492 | 0.99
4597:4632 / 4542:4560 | 1.13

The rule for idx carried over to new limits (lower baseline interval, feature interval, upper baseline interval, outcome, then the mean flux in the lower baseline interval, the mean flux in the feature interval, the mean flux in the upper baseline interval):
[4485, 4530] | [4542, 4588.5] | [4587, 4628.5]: 0.061 mag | 0.538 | 0.524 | 0.567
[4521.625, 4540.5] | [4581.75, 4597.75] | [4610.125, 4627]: 0.073 mag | 0.504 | 0.532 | 0.601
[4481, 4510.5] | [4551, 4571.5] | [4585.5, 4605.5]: -0.050 mag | 0.539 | 0.552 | 0.521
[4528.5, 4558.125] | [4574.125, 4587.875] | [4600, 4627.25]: 0.089 mag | 0.51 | 0.501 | 0.572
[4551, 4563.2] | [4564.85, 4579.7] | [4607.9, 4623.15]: 0.042 mag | 0.55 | 0.543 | 0.606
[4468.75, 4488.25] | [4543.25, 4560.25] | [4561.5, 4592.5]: 0.014 mag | 0.512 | 0.52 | 0.531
